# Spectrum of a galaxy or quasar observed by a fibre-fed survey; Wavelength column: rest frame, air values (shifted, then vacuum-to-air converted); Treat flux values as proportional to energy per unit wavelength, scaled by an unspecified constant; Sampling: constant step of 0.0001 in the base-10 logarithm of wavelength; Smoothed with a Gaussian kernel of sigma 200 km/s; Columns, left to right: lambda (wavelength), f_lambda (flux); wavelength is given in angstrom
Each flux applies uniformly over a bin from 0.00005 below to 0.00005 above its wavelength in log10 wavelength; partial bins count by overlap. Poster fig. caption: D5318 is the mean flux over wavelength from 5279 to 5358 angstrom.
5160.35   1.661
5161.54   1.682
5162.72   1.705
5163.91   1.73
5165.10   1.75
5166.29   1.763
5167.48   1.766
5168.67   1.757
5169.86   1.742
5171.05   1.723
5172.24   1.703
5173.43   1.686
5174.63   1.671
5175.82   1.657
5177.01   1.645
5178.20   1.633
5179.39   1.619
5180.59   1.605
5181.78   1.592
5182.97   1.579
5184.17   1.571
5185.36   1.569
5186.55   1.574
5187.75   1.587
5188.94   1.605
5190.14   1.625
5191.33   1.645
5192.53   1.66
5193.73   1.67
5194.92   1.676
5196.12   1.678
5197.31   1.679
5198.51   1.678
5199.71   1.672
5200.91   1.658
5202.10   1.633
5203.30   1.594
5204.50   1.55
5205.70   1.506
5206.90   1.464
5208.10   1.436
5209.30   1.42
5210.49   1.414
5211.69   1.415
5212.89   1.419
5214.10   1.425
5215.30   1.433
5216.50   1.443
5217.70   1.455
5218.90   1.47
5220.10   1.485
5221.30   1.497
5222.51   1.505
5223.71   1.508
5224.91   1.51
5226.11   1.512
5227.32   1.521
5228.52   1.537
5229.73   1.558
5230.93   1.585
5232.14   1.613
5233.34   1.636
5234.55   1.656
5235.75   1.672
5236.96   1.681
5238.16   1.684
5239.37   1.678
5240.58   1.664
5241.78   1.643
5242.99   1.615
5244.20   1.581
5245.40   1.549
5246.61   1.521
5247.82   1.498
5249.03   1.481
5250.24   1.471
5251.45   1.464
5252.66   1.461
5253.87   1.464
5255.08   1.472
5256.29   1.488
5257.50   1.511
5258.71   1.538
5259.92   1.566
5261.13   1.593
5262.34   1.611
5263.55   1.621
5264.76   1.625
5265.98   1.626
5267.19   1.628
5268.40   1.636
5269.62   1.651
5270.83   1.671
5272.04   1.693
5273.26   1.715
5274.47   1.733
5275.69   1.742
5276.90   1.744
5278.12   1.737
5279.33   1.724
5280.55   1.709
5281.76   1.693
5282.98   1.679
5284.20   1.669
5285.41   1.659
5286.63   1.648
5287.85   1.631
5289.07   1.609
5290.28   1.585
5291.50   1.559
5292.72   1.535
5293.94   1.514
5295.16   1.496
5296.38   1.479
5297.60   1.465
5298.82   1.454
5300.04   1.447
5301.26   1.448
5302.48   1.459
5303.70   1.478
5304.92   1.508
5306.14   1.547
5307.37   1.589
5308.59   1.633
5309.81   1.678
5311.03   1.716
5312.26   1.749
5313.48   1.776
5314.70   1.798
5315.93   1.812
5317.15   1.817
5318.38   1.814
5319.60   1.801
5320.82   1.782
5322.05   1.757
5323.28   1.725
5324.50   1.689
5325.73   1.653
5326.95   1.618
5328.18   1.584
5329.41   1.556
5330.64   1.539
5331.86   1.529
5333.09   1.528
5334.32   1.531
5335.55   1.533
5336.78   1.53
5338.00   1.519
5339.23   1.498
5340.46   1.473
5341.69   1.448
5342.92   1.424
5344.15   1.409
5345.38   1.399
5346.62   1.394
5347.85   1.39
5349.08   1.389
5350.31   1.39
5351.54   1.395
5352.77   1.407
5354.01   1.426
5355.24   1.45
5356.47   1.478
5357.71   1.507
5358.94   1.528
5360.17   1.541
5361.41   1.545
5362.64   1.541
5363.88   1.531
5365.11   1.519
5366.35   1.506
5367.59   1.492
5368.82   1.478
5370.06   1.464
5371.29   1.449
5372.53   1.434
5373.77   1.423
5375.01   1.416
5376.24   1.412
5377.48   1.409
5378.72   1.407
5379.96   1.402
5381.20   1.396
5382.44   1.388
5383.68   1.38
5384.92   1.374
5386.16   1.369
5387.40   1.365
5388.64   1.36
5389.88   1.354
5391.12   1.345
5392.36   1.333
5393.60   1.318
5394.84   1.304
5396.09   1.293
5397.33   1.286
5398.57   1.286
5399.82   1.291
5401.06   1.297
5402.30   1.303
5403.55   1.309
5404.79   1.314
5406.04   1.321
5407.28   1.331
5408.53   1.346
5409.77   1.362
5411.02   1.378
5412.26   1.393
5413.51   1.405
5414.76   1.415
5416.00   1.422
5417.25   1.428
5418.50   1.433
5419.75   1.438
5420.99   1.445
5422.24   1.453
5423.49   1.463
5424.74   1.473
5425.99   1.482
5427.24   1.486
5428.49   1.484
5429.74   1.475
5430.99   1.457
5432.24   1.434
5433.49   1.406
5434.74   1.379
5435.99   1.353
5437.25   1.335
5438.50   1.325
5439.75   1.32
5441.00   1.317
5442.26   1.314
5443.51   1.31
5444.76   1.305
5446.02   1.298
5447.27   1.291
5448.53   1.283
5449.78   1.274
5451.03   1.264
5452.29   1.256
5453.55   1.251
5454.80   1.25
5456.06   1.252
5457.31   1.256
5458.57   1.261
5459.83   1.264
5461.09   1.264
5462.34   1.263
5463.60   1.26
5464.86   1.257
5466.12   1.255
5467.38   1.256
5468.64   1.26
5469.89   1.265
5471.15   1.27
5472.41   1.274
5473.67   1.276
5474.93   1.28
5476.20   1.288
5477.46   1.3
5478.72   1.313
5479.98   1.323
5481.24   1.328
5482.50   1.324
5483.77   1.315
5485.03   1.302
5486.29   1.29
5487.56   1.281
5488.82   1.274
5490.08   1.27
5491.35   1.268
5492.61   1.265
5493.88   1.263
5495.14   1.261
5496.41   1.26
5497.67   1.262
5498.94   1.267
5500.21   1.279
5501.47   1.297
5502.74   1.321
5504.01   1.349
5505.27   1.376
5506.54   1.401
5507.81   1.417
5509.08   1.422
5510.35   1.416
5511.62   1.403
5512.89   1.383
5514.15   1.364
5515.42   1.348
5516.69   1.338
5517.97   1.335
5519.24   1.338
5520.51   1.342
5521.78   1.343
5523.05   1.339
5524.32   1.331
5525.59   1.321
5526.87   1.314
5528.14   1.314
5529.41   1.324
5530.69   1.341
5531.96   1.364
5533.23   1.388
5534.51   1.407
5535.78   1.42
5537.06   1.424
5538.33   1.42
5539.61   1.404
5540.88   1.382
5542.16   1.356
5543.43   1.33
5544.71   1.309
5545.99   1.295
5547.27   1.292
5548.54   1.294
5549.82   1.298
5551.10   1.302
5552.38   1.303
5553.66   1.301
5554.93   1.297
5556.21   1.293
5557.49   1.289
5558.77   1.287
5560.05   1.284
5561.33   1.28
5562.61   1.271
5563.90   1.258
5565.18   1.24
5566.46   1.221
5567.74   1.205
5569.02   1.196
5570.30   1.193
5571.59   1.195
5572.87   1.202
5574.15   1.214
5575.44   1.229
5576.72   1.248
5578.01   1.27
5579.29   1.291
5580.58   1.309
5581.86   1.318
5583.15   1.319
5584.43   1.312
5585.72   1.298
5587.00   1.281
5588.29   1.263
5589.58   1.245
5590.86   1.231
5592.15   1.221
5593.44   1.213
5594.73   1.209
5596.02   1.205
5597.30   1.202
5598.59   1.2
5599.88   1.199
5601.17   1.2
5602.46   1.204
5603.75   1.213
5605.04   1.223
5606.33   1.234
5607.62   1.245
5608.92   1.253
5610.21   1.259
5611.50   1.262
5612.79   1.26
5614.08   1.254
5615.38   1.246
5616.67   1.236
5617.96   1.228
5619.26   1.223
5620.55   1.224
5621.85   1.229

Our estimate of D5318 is 1.57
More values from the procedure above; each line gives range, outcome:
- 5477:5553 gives 1.33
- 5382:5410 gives 1.33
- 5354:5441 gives 1.41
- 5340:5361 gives 1.44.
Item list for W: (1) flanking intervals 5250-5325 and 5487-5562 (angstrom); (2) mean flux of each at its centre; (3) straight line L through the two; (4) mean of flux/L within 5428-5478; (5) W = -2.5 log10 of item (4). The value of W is 0.09 mag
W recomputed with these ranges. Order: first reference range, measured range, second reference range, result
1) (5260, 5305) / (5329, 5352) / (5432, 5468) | 0.02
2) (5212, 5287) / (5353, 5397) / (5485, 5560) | 0.03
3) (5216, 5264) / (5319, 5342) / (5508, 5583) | -0.08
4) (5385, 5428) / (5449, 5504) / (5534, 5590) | 0.05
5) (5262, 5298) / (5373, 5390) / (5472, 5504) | 0.06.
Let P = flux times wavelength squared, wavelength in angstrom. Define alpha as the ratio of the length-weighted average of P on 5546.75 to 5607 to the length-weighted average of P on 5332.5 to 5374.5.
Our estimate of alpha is 0.9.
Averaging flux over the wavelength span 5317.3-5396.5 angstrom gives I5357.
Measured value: 1.48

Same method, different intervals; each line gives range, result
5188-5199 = 1.66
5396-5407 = 1.3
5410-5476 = 1.34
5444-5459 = 1.27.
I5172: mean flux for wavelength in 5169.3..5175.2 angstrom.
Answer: 1.7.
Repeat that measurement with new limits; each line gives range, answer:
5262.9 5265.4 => 1.62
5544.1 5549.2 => 1.3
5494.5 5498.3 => 1.26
